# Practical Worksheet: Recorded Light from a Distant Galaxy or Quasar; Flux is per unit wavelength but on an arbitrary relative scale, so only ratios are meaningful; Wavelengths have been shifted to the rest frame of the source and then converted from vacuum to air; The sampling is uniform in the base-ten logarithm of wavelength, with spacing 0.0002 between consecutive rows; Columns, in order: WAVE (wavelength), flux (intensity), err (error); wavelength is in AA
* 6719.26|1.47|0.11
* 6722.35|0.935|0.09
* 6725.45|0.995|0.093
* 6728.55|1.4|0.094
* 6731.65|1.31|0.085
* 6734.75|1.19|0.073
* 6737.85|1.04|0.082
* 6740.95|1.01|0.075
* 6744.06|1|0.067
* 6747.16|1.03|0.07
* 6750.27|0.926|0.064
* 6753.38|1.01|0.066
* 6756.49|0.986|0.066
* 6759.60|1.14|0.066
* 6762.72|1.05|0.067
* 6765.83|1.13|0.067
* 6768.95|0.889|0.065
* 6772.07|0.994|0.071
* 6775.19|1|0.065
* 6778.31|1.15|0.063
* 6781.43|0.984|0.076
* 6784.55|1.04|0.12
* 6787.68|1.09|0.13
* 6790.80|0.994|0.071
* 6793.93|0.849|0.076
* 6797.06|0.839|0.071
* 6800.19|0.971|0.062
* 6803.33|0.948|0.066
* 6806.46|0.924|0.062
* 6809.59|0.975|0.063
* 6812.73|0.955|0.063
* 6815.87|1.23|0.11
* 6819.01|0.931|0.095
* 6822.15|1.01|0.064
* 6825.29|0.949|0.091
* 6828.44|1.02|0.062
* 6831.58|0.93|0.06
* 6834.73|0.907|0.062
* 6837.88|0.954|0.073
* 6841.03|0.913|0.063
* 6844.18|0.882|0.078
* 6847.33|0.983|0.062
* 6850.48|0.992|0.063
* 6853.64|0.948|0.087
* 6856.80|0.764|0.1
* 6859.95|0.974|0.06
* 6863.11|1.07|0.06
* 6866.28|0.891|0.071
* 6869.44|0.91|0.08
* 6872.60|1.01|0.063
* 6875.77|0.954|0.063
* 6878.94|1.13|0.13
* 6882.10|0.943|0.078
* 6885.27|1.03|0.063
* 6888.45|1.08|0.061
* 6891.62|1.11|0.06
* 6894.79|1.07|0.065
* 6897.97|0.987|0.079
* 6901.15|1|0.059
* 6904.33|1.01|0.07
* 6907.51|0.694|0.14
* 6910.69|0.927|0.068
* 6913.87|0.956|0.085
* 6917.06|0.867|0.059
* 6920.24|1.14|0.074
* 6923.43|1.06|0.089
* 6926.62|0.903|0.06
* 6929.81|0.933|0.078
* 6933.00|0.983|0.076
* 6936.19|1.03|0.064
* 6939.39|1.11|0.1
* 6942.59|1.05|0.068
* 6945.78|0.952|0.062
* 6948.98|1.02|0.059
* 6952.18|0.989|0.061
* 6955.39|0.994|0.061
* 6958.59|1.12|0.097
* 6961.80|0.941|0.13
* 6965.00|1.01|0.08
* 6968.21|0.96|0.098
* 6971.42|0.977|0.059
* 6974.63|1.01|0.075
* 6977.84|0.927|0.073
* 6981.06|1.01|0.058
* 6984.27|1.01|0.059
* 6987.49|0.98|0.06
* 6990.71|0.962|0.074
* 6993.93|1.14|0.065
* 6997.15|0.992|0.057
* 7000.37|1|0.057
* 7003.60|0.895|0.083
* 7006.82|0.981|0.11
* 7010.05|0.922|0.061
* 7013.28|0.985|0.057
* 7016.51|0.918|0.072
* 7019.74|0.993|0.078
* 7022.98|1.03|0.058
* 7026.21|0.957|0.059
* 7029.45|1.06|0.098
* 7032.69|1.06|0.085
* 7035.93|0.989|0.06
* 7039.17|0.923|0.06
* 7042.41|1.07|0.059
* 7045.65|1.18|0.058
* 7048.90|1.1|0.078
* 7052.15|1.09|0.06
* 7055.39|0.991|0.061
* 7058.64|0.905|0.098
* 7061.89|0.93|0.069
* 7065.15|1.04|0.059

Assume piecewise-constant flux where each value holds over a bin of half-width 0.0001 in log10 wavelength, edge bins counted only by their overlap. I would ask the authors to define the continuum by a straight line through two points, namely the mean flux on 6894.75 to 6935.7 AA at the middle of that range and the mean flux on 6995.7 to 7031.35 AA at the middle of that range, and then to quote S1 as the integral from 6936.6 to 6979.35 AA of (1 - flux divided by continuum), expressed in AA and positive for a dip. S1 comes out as -1.7 AA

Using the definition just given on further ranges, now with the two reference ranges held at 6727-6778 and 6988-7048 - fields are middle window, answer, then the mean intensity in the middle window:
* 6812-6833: 0.9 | 1.01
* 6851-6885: 2.6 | 0.963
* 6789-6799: 1.5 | 0.902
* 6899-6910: 1.3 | 0.908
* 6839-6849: 1.1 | 0.929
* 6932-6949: 0.0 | 1.03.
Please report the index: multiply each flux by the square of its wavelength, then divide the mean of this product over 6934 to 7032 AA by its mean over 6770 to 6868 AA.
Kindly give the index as 1.08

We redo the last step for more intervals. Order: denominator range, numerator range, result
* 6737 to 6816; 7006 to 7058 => 1.09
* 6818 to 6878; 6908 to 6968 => 1.07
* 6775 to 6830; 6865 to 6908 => 1.03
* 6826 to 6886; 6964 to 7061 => 1.09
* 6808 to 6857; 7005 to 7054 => 1.12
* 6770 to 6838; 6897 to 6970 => 1.04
